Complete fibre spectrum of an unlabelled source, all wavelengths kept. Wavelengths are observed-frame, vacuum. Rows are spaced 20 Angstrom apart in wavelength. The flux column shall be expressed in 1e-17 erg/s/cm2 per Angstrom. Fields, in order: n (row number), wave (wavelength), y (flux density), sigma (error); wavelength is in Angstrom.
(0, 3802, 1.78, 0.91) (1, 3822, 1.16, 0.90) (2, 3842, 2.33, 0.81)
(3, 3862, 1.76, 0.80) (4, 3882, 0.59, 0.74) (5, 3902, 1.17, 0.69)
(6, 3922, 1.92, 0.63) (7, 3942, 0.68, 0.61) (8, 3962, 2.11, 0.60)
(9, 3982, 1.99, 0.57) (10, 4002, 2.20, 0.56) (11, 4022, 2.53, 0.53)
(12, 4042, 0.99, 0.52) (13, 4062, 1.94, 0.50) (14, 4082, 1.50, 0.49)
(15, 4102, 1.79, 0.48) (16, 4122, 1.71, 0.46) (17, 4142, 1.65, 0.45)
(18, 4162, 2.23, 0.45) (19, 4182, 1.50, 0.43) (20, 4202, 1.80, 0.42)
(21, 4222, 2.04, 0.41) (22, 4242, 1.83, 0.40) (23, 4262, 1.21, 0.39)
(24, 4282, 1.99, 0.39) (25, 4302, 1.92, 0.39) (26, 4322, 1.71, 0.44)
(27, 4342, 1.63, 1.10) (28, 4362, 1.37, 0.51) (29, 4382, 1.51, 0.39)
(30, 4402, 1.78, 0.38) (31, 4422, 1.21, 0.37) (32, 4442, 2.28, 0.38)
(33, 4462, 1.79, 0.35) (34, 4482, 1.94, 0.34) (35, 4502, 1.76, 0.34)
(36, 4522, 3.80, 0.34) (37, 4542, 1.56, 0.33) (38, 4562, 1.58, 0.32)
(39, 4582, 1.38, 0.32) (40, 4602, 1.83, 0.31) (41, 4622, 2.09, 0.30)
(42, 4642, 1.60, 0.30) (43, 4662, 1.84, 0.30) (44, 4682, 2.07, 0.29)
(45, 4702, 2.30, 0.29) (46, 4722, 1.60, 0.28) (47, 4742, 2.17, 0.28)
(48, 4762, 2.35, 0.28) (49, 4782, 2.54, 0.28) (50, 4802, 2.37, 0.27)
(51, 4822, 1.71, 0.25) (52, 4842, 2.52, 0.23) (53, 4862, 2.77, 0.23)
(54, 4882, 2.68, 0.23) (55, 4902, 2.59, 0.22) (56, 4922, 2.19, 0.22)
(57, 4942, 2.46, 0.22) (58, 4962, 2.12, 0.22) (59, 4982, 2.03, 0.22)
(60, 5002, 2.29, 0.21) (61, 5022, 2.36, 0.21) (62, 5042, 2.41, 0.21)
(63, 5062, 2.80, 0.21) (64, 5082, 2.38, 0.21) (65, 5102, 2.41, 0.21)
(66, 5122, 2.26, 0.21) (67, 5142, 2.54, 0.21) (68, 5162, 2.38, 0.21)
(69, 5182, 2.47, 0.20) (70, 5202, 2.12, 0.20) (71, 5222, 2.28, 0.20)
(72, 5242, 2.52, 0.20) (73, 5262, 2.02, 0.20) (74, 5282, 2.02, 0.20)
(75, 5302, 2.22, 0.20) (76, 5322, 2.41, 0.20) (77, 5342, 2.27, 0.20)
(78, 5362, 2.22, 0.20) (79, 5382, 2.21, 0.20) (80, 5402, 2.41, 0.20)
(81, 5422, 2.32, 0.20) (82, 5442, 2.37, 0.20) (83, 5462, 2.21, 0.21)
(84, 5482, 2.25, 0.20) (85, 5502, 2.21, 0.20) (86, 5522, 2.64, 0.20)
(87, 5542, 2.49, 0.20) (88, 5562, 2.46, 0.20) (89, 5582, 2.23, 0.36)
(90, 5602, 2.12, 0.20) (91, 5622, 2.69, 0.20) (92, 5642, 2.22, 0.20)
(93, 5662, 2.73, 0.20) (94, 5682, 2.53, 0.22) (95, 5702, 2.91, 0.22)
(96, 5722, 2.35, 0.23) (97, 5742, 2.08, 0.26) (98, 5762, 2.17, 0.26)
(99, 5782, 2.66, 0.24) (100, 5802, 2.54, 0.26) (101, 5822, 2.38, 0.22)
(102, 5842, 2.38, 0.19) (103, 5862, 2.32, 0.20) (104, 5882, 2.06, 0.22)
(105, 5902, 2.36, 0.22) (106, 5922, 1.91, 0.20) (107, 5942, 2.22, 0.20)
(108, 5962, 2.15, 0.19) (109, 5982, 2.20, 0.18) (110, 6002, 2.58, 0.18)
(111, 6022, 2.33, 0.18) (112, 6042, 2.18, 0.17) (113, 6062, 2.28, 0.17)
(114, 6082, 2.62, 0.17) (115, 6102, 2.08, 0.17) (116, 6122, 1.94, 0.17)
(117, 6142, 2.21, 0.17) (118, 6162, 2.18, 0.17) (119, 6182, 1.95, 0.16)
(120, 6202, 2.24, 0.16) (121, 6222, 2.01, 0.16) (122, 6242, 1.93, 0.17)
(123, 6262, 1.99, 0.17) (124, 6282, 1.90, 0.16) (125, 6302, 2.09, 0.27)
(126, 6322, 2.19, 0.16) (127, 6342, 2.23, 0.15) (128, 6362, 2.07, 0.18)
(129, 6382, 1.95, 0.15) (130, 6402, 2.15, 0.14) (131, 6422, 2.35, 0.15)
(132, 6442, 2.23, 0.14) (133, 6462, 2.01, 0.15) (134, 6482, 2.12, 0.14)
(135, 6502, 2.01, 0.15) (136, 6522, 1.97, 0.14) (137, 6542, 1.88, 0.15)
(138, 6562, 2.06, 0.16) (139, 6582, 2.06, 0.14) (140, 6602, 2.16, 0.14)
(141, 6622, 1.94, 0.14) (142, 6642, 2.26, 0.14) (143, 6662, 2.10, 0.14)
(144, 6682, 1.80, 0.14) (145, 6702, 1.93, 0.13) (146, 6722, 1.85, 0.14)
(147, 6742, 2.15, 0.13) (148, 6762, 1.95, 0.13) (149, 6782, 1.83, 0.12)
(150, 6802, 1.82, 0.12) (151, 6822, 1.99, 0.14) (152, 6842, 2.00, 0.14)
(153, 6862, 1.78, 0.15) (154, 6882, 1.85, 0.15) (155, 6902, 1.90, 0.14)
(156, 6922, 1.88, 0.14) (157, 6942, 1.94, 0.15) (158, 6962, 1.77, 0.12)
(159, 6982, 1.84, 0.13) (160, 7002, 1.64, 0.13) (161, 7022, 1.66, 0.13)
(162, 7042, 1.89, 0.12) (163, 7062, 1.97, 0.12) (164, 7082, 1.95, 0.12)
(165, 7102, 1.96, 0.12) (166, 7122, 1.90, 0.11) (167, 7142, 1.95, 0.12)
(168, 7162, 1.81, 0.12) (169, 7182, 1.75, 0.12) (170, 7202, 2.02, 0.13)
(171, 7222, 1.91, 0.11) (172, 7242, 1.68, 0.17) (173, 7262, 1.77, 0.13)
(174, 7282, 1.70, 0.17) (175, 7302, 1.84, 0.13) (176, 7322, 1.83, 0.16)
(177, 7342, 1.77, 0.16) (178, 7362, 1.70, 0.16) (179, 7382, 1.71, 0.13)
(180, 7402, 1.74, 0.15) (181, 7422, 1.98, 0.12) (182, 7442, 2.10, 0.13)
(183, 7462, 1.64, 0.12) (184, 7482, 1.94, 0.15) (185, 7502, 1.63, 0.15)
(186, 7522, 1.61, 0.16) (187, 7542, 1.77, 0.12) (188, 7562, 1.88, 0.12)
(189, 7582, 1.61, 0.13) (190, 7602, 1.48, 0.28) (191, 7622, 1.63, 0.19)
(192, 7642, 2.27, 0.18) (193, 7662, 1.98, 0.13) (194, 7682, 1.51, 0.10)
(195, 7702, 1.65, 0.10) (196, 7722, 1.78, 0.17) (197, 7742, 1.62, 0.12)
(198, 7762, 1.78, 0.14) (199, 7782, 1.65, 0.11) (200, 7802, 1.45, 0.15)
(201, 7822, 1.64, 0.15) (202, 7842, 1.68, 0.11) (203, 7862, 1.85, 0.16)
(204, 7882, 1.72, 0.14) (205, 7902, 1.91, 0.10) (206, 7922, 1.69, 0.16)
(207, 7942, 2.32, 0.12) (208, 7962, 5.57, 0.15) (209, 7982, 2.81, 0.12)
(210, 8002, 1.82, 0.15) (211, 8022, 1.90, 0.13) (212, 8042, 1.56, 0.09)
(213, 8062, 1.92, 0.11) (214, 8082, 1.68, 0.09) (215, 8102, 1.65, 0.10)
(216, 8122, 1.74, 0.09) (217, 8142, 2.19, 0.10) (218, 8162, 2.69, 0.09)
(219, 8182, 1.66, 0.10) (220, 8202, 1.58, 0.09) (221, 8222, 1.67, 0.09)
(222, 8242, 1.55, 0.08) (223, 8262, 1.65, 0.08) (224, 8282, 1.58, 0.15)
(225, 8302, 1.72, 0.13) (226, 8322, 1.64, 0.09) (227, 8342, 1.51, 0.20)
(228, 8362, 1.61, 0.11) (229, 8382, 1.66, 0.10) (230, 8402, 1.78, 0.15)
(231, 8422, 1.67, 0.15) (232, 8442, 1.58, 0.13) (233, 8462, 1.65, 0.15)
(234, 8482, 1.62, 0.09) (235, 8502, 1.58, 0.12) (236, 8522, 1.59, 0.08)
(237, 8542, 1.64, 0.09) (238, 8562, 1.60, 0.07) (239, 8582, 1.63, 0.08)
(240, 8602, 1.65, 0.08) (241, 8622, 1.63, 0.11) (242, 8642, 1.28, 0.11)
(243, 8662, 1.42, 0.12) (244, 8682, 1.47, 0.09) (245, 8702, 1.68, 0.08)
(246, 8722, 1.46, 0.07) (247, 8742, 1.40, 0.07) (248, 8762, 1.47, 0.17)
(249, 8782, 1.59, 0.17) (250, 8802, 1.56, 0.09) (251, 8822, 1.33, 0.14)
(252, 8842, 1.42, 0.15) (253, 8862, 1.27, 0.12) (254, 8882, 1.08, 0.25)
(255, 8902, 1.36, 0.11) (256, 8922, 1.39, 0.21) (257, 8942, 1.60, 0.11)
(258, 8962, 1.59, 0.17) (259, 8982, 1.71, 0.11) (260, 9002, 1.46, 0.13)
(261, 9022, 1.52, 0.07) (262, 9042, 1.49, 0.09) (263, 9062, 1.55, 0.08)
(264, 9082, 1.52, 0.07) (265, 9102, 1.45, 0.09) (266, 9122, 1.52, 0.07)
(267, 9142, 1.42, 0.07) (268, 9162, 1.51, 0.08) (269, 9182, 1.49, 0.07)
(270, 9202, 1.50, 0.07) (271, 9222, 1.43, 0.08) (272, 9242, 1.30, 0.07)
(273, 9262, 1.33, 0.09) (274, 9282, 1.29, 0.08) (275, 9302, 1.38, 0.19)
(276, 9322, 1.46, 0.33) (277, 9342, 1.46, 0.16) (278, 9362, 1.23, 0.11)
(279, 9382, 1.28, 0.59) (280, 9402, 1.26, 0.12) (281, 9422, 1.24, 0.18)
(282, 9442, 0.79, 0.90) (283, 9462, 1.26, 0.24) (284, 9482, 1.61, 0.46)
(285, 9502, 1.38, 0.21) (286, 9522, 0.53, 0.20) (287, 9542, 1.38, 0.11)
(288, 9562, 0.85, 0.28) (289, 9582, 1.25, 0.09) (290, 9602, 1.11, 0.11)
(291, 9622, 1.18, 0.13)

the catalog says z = 0.213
